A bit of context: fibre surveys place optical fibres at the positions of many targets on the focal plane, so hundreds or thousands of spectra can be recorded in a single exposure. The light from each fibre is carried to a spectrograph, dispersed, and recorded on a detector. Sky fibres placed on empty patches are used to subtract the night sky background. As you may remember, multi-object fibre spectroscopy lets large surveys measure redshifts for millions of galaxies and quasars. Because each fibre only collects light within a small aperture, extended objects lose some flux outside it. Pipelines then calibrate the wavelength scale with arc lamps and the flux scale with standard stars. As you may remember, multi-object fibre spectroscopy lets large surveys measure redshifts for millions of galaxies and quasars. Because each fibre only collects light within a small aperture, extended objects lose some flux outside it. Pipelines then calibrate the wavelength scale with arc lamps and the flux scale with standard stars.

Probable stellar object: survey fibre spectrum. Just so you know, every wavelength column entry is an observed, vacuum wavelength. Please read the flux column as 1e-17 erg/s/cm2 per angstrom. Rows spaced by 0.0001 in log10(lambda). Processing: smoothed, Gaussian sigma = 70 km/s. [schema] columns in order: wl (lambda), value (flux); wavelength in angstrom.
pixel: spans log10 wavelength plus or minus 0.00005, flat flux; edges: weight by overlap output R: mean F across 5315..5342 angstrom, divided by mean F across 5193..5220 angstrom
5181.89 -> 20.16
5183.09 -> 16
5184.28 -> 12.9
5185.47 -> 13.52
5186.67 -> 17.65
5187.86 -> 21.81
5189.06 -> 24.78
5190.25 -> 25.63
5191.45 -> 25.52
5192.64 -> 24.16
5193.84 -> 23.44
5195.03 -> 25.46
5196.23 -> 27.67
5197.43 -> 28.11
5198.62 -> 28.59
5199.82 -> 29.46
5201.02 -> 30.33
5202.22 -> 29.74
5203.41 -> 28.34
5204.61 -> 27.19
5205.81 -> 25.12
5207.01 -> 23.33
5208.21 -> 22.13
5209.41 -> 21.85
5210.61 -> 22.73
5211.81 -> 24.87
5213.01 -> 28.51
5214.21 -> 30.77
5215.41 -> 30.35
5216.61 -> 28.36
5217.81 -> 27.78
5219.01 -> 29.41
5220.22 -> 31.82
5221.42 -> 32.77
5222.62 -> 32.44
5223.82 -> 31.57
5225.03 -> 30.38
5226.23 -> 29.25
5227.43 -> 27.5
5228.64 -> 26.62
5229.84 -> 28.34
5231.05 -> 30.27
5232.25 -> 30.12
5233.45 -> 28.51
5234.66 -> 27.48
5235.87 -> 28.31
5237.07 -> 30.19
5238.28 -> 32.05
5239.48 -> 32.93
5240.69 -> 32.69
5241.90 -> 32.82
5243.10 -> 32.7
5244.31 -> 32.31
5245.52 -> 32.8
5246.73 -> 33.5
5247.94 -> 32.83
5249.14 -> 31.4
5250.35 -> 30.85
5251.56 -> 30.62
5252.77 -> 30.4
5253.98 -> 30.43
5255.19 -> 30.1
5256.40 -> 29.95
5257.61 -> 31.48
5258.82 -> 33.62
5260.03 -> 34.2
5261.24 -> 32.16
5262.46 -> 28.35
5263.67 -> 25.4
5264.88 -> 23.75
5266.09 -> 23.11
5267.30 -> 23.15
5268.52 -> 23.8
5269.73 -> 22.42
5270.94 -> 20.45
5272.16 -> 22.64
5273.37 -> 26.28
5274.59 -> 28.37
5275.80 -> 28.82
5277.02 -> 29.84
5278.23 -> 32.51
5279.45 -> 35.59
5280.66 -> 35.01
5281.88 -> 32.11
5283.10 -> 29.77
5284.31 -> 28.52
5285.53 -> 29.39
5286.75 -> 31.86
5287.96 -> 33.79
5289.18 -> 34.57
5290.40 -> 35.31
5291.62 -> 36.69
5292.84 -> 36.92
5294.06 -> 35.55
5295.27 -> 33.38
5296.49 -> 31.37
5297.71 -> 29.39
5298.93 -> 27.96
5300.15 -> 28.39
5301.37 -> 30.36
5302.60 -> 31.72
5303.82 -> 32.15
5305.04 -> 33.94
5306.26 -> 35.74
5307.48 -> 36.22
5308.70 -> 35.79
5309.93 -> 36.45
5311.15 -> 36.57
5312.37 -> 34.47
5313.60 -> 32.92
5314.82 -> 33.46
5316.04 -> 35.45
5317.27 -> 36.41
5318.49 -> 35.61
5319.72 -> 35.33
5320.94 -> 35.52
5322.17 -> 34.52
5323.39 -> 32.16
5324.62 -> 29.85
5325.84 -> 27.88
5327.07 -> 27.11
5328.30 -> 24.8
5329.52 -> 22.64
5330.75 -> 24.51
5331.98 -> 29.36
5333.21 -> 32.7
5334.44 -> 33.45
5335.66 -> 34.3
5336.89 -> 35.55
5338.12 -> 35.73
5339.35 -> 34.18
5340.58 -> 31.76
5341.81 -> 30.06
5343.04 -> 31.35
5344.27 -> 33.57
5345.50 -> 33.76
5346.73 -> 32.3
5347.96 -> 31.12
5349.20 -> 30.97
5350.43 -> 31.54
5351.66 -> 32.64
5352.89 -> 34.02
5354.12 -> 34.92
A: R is 1.18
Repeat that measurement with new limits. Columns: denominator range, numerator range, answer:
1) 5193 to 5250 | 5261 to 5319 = 1.07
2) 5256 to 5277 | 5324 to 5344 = 1.13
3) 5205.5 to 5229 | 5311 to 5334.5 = 1.13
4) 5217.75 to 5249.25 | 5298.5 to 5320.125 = 1.10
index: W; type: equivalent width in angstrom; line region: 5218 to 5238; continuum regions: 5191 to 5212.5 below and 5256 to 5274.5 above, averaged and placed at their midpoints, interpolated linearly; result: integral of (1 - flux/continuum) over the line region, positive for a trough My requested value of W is -2.6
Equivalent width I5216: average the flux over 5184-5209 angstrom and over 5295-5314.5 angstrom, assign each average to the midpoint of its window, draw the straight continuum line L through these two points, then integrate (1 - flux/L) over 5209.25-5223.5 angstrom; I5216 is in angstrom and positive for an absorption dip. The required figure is -1.4 angstrom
